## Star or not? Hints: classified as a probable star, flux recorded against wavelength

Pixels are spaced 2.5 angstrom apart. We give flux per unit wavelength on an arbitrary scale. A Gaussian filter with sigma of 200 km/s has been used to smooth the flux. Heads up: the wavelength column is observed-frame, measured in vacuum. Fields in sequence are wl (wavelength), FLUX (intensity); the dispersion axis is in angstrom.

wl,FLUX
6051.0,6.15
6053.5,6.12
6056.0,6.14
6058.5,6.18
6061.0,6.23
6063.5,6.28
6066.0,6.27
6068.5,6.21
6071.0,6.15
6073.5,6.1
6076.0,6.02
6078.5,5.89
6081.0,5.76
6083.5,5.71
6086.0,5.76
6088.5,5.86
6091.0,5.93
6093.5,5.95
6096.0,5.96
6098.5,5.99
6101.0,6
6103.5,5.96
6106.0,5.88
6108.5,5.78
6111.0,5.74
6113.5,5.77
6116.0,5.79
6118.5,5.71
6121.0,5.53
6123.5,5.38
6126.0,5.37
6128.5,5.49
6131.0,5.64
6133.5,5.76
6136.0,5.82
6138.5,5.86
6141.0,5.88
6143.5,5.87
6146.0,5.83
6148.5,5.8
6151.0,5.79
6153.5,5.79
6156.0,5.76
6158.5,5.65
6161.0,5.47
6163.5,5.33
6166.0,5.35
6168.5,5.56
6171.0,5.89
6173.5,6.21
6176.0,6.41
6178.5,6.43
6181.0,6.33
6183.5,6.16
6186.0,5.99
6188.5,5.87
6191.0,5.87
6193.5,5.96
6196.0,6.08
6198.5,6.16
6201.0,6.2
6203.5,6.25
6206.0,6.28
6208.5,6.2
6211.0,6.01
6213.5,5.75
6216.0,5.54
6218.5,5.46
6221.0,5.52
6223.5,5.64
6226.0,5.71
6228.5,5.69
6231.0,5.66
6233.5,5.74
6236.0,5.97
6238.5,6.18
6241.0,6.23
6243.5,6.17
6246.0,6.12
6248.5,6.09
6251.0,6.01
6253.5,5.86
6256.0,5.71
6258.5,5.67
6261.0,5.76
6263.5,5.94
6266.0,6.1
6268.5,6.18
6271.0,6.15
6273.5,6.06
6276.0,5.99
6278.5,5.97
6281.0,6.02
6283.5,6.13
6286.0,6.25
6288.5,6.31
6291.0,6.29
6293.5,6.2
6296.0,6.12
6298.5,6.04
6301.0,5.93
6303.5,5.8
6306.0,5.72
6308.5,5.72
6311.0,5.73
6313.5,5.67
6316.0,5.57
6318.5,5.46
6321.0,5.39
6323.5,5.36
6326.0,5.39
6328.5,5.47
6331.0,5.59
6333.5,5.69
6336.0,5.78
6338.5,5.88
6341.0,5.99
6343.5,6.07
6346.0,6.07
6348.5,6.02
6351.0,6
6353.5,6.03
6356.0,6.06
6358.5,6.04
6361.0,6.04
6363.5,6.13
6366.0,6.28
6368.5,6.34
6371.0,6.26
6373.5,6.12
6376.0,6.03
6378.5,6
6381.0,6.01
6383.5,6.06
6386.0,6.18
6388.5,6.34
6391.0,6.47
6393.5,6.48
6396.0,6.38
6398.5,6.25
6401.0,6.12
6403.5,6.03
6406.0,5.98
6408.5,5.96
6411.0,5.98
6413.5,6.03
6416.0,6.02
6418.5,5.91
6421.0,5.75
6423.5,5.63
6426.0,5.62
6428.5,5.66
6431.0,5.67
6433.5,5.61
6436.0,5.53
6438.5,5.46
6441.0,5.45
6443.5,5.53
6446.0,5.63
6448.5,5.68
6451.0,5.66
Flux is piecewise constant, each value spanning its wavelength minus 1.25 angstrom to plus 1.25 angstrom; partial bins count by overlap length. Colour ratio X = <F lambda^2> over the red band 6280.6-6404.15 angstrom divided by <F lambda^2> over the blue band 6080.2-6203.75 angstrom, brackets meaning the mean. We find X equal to 1.09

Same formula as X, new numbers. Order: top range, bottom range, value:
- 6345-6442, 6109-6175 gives 1.14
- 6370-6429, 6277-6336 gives 1.07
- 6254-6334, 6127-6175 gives 1.07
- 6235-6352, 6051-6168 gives 1.07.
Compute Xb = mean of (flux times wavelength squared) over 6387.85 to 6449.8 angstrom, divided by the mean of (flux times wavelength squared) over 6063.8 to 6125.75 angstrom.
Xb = 1.11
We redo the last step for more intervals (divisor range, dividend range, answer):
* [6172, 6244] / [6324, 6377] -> 1.04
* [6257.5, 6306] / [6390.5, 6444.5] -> 1.02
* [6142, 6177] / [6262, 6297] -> 1.10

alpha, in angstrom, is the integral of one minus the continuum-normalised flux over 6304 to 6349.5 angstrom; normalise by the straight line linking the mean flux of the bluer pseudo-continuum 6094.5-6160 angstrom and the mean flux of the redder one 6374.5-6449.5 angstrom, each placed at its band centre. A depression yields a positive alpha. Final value 1.33 angstrom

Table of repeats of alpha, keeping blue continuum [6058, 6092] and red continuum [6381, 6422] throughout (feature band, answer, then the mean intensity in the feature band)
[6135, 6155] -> 0.71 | 5.83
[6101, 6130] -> 1.67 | 5.69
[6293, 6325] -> 1.88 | 5.73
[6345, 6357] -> 0.14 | 6.03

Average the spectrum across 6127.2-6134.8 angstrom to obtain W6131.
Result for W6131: 5.63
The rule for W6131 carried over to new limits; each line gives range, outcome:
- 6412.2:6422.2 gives 5.93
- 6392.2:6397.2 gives 6.43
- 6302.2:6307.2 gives 5.76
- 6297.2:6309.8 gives 5.84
